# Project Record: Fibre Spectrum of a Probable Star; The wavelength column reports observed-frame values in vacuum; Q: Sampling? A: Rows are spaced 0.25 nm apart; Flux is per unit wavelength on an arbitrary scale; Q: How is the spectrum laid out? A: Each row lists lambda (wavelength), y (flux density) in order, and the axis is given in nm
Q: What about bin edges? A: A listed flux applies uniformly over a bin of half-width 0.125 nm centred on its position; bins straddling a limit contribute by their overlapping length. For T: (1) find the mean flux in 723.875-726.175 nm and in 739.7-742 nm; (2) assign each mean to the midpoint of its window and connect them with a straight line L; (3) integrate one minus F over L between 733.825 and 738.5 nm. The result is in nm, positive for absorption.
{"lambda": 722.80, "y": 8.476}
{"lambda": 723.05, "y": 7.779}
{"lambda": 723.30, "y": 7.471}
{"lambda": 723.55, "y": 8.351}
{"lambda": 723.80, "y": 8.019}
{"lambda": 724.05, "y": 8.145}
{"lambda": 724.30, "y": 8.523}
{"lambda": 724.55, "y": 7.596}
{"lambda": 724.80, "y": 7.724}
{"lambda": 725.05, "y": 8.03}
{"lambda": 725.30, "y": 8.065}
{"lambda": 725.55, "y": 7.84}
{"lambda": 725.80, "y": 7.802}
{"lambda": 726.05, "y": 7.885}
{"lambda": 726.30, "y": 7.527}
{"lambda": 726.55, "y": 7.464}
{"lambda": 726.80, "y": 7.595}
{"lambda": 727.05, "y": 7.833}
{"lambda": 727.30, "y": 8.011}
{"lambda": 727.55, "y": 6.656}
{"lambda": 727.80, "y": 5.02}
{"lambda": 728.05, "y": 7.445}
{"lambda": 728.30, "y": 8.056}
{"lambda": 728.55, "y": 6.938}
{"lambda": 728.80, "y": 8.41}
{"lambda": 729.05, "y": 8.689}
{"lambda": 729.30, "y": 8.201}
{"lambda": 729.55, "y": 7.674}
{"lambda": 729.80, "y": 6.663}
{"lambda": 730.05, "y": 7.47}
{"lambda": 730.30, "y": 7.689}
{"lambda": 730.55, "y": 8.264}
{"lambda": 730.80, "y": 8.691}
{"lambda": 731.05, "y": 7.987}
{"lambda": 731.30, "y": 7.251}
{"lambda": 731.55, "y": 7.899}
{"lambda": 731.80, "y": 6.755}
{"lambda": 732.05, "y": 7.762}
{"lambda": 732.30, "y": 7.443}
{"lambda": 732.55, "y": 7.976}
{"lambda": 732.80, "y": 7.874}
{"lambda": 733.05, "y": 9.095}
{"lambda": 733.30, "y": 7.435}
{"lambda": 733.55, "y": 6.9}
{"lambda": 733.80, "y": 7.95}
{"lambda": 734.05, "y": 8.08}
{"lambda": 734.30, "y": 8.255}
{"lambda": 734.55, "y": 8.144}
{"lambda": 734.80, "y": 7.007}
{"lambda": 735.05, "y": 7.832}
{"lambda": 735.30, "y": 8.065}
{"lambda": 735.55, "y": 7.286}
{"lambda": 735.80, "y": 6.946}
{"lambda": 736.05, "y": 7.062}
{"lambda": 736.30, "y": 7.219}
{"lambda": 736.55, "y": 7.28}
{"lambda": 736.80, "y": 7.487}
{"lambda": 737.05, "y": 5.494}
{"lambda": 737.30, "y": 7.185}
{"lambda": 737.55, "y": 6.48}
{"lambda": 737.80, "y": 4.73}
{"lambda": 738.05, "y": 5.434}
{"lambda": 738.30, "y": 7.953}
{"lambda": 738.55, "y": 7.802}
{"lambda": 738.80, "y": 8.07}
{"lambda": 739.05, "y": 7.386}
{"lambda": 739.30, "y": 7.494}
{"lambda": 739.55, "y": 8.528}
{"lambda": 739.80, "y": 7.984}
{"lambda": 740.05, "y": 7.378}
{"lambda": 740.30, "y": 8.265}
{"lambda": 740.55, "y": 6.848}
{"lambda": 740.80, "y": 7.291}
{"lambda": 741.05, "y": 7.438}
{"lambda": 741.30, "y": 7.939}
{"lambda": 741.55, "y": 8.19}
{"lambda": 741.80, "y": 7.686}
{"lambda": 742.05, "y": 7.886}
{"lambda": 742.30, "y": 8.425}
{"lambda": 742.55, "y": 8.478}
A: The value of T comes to 0.375 nm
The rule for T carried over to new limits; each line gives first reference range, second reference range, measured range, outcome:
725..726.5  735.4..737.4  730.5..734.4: -0.28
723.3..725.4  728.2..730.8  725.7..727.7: 0.10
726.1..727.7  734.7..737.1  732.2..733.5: -0.11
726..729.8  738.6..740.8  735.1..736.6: 0.06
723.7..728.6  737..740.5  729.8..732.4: -0.08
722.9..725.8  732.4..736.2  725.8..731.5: 0.17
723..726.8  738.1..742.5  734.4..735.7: 0.02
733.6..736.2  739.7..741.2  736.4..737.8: 0.18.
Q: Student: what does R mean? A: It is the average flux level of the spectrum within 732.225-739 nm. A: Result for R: 7.35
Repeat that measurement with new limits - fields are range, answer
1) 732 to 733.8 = 7.8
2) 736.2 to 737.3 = 6.9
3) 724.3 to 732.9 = 7.66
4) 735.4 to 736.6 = 7.17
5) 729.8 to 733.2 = 7.81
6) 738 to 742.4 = 7.7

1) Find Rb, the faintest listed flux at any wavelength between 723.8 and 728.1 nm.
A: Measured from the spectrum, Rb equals 5.02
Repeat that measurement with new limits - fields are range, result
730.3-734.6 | 6.755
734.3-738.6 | 4.73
